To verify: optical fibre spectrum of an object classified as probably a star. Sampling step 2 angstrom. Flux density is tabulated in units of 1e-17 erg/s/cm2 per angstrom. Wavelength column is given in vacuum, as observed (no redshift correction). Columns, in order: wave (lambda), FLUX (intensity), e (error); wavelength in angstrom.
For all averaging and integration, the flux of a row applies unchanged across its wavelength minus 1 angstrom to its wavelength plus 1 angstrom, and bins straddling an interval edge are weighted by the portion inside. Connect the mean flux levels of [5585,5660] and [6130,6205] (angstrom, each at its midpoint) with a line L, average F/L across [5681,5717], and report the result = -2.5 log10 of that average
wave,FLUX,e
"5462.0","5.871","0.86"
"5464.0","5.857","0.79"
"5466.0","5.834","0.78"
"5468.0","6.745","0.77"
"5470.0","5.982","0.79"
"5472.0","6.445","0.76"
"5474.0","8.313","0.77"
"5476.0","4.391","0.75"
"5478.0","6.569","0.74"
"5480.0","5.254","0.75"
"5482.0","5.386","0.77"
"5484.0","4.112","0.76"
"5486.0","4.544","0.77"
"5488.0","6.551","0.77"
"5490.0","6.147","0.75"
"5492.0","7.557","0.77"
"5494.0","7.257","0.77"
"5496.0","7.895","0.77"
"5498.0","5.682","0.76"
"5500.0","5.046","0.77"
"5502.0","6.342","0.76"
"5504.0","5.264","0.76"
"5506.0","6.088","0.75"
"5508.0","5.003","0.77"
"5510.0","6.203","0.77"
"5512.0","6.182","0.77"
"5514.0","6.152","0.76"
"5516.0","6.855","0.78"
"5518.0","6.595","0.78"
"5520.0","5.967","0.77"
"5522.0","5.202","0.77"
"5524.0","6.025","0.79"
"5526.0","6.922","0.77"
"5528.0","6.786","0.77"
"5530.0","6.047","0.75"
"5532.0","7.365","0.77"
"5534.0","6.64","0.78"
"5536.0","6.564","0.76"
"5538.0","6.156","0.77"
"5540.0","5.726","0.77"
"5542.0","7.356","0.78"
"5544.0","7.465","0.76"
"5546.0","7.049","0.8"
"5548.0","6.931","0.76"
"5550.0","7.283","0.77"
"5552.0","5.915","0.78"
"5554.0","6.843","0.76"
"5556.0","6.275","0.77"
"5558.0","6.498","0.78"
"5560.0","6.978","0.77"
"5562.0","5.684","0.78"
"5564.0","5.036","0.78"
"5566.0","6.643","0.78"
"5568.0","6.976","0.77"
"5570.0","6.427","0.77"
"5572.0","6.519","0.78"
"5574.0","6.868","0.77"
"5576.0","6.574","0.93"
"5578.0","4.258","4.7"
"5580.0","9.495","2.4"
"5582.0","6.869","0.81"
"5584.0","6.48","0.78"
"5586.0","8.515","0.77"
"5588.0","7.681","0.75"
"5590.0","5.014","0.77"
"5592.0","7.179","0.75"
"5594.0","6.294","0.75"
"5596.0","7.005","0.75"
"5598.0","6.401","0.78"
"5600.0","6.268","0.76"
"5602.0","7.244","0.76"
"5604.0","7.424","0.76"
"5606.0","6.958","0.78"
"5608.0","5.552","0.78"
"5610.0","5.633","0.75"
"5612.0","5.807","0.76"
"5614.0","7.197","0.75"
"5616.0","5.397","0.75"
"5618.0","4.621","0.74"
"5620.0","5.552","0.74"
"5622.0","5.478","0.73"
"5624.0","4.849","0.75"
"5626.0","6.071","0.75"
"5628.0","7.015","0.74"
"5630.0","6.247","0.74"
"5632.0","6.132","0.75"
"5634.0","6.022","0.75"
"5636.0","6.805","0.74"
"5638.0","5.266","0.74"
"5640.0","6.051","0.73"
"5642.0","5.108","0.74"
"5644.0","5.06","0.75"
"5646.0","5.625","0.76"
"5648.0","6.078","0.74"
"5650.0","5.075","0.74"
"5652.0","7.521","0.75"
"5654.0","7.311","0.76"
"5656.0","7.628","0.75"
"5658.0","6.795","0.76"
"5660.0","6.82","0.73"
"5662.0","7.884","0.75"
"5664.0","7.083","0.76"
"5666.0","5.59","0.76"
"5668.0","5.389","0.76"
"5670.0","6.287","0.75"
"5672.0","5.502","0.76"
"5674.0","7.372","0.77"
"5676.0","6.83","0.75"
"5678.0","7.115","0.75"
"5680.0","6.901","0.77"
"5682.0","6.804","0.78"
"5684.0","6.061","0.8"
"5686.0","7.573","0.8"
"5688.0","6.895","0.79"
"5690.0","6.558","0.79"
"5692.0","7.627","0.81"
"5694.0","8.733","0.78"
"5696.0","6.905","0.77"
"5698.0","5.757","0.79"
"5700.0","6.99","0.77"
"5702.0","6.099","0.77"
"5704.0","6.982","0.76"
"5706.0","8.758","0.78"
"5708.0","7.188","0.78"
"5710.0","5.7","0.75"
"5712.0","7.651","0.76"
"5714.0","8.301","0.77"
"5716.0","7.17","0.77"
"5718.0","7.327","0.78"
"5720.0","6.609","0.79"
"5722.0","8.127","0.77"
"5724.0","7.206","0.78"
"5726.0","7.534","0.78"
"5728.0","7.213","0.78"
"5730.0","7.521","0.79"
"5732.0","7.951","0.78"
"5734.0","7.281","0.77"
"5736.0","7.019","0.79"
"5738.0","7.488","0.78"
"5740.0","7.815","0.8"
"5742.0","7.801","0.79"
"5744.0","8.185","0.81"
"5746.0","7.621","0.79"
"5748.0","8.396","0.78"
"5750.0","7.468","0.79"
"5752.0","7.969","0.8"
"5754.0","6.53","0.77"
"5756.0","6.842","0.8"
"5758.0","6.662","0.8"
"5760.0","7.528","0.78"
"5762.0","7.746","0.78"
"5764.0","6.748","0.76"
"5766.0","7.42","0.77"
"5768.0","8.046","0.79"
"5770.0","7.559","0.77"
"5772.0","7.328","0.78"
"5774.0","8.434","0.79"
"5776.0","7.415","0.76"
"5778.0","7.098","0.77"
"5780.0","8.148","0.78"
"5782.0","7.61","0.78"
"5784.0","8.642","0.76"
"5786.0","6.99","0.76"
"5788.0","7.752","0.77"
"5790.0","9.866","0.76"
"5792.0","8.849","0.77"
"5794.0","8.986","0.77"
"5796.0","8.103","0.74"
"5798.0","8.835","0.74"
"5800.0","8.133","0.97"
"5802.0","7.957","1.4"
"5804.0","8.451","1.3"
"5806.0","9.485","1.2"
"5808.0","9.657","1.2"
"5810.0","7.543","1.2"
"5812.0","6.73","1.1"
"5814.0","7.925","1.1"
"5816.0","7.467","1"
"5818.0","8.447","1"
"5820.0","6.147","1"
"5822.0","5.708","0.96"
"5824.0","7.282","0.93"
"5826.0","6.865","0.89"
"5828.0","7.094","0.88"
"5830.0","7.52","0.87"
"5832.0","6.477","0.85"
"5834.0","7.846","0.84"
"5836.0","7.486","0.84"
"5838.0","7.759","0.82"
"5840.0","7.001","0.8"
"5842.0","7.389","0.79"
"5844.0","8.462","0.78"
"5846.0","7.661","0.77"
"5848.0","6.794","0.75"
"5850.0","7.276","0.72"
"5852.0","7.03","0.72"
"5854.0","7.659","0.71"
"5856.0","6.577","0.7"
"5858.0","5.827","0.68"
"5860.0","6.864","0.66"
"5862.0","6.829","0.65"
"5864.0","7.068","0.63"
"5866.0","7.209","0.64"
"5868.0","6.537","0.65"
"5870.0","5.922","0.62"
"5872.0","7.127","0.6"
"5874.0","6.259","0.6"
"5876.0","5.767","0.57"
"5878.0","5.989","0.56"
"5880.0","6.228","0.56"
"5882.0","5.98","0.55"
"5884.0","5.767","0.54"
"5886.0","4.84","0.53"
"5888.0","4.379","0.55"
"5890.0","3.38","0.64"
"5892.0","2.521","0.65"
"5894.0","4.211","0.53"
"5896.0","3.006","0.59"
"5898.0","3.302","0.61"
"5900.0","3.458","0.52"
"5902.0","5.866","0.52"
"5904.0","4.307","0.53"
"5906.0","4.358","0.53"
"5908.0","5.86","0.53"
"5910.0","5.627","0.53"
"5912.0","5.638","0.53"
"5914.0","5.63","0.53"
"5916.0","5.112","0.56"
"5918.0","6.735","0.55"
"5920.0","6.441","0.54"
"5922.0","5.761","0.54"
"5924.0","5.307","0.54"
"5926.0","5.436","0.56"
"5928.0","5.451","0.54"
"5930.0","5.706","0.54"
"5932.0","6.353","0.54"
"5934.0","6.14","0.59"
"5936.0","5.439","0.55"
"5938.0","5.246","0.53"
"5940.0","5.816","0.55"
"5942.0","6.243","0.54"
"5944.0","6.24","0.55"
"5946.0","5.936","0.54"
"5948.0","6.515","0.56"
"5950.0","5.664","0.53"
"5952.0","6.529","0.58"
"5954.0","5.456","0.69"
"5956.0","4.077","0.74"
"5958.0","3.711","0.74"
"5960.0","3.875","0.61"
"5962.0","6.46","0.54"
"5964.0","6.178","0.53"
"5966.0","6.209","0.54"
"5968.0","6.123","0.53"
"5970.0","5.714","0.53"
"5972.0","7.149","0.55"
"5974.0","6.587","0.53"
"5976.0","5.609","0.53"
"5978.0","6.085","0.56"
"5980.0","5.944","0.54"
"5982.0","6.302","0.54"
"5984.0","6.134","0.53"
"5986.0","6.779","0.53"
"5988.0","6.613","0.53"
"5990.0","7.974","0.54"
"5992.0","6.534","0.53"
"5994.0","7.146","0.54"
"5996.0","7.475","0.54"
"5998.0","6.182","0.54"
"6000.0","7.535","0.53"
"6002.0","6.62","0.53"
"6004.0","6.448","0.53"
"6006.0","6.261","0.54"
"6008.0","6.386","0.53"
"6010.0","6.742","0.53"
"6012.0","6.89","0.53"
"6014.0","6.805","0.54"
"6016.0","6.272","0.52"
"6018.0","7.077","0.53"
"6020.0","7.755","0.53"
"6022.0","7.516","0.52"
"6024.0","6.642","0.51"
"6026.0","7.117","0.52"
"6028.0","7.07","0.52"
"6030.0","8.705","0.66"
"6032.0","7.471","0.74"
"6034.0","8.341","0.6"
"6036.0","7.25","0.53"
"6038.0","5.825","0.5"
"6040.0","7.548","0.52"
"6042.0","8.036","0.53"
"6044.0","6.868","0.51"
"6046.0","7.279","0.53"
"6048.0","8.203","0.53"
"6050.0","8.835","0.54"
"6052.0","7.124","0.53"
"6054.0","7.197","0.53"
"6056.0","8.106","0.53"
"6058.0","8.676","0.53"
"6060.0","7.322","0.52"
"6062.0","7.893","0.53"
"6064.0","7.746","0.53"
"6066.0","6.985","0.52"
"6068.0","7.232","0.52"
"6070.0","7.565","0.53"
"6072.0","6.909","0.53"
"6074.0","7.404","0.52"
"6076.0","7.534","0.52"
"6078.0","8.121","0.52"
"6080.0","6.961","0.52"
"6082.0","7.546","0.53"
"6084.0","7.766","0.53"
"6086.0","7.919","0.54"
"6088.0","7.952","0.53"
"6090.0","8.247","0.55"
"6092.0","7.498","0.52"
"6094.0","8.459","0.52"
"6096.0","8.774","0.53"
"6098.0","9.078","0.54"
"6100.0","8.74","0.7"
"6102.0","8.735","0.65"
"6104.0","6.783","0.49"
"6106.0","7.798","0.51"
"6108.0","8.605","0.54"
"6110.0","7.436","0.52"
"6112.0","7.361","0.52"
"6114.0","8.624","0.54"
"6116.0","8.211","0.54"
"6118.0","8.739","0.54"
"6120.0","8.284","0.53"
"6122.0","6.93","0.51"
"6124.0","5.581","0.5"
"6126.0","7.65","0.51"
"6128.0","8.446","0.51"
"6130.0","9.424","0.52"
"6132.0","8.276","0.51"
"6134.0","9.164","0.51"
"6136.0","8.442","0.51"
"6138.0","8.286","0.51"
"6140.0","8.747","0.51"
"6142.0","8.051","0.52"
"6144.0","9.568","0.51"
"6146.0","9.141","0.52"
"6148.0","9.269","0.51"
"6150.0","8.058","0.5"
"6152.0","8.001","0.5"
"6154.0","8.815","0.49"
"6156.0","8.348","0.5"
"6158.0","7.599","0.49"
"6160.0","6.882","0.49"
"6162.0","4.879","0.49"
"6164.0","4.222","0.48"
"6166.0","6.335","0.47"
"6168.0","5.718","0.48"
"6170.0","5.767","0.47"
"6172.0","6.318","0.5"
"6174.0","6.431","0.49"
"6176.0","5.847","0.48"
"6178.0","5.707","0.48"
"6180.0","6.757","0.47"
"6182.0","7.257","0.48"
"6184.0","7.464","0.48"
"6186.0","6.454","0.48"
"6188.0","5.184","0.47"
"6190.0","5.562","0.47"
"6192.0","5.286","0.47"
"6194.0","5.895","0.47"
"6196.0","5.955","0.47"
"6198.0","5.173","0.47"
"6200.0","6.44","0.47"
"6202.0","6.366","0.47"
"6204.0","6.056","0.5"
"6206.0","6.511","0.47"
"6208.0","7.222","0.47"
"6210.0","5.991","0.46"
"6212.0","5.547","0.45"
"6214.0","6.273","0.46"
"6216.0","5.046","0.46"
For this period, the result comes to -0.12 mag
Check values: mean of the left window 6.27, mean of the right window 7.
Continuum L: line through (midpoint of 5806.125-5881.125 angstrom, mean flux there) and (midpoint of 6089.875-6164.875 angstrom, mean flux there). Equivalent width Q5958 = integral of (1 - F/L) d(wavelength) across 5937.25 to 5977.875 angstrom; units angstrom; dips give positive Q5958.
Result 9.2 angstrom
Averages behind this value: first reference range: 7.09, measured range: 5.78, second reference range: 8.03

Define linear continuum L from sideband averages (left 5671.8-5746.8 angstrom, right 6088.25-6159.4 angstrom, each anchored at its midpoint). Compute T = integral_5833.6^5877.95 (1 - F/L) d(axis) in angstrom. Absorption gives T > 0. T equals 3.5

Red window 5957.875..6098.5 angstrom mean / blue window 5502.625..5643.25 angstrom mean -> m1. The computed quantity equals 1.1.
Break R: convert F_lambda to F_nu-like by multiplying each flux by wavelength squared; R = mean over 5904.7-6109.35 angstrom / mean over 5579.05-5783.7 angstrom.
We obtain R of 1.10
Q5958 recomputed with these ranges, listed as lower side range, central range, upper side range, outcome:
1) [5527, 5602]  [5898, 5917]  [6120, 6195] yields 5.37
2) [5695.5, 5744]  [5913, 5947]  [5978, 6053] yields 6.22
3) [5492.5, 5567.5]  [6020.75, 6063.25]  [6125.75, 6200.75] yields -3.60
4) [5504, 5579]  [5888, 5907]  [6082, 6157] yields 9.27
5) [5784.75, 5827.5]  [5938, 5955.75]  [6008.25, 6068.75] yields 3.96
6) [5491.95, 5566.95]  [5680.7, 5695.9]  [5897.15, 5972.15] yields -2.76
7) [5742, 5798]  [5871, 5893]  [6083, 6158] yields 7.32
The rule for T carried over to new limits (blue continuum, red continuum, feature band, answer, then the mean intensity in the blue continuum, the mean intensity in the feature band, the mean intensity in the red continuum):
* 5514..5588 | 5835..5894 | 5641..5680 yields 0.53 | 6.61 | 6.44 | 6.36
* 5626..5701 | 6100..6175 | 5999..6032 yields 1.82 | 6.55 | 7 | 7.71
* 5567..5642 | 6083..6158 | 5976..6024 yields 6.58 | 6.37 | 6.73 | 8.24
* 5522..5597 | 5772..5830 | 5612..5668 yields 7.32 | 6.64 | 6.14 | 7.9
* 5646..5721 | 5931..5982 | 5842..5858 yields -2.63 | 6.87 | 7.26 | 5.82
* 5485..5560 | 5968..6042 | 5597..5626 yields 2.02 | 6.4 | 6.03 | 6.85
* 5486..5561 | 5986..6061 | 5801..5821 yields -3.16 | 6.43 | 7.98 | 7.23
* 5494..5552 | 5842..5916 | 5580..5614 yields -2.61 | 6.39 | 6.75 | 5.77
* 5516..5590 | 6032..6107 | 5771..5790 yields -1.93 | 6.61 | 7.83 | 7.73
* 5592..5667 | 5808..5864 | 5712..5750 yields -4.86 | 6.25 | 7.59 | 7.22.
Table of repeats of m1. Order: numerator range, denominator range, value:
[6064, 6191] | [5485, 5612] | 1.17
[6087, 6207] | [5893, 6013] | 1.26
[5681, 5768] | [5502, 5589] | 1.12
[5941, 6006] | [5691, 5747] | 0.84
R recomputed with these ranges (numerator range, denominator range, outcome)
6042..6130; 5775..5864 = 1.12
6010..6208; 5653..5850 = 1.12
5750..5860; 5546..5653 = 1.29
